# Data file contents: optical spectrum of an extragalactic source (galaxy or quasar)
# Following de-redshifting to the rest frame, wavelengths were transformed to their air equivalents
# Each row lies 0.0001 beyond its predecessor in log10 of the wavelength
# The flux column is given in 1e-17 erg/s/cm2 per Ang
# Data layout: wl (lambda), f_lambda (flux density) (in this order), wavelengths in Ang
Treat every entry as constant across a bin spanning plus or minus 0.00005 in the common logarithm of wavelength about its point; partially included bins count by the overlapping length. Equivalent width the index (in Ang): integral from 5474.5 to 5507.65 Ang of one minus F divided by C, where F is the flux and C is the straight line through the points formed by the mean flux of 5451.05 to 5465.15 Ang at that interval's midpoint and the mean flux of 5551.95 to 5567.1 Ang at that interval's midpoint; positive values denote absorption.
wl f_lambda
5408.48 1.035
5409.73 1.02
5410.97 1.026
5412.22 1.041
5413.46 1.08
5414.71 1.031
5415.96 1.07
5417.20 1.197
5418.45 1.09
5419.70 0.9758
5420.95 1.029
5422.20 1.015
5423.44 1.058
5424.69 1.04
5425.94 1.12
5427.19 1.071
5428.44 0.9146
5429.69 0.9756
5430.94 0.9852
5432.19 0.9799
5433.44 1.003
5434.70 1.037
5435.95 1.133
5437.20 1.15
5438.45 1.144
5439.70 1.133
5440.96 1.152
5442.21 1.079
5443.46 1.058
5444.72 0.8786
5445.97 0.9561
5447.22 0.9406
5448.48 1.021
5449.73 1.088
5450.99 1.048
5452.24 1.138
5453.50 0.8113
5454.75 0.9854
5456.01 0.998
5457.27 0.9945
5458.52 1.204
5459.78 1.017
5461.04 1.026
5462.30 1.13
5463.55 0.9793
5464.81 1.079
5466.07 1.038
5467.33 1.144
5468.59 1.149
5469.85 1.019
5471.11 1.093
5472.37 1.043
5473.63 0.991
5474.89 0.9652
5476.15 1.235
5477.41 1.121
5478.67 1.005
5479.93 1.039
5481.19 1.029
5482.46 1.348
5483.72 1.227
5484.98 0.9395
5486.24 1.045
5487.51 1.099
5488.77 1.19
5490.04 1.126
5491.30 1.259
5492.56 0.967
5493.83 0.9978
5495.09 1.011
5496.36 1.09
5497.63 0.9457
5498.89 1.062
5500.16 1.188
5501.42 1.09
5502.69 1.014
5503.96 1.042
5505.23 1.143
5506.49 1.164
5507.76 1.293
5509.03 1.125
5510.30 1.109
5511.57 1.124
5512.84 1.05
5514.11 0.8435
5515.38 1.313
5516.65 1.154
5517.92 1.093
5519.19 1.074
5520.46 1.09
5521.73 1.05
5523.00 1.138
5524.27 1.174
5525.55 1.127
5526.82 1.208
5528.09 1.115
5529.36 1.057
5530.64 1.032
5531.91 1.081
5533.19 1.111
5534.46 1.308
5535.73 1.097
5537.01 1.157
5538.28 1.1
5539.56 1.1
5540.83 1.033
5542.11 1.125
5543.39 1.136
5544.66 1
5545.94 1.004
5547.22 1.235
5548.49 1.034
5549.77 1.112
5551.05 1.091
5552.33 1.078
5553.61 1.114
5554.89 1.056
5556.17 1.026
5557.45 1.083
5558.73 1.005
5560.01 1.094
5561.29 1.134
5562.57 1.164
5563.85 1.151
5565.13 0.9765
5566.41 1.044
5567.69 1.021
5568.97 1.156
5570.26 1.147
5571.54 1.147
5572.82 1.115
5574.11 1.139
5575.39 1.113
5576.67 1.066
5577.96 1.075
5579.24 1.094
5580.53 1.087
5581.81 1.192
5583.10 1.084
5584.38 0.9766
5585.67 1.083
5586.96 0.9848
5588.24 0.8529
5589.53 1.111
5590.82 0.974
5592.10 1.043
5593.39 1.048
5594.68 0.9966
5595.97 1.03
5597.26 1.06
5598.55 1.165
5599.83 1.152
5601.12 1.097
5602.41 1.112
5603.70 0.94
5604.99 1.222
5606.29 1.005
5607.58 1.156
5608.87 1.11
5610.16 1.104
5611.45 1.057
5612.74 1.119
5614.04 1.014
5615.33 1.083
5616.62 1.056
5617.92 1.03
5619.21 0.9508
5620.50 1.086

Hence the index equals -1.5 Ang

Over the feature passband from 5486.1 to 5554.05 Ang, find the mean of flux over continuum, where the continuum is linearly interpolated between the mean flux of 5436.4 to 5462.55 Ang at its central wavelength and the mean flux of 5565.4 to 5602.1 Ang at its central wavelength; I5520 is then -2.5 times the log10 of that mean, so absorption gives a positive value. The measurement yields -0.04 mag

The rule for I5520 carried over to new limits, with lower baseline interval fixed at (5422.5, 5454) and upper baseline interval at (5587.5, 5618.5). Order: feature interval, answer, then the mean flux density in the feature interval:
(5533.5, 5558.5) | -0.044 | 1.1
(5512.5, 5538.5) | -0.063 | 1.11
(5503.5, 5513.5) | -0.083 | 1.13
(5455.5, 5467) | -0.014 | 1.05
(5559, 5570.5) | -0.037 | 1.09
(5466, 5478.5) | -0.037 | 1.08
